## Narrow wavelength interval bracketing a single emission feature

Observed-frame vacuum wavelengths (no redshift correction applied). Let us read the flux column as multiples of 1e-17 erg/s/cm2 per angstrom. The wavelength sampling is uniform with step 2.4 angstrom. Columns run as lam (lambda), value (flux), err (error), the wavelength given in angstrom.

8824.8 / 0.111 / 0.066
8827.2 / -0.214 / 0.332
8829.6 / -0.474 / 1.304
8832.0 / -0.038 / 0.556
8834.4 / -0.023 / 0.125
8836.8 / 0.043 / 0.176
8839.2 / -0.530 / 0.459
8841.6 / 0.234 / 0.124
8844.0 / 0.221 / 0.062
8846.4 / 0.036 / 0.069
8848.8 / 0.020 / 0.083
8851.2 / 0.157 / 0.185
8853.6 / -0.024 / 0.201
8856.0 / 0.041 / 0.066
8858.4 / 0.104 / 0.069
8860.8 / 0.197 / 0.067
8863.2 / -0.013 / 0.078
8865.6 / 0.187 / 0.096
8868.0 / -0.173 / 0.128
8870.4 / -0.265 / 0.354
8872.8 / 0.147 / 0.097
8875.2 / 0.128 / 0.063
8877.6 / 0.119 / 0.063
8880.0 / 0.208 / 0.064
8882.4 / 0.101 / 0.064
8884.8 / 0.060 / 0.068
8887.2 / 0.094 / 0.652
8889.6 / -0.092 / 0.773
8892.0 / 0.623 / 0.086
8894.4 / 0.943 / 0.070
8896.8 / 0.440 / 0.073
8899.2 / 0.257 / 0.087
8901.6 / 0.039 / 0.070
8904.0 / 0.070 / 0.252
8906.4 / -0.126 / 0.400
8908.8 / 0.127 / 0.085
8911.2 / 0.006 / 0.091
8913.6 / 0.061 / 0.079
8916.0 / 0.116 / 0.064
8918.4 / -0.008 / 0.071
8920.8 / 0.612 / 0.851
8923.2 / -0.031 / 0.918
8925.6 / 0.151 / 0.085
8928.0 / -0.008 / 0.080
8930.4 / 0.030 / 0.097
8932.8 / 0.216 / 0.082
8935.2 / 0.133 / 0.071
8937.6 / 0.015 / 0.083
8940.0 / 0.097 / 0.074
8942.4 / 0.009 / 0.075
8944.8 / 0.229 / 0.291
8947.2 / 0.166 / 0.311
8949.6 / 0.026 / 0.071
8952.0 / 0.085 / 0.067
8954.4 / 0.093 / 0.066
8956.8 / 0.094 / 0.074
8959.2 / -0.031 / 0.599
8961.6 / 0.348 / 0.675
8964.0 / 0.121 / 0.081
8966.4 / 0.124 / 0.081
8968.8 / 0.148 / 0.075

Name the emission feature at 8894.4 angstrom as Hbeta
